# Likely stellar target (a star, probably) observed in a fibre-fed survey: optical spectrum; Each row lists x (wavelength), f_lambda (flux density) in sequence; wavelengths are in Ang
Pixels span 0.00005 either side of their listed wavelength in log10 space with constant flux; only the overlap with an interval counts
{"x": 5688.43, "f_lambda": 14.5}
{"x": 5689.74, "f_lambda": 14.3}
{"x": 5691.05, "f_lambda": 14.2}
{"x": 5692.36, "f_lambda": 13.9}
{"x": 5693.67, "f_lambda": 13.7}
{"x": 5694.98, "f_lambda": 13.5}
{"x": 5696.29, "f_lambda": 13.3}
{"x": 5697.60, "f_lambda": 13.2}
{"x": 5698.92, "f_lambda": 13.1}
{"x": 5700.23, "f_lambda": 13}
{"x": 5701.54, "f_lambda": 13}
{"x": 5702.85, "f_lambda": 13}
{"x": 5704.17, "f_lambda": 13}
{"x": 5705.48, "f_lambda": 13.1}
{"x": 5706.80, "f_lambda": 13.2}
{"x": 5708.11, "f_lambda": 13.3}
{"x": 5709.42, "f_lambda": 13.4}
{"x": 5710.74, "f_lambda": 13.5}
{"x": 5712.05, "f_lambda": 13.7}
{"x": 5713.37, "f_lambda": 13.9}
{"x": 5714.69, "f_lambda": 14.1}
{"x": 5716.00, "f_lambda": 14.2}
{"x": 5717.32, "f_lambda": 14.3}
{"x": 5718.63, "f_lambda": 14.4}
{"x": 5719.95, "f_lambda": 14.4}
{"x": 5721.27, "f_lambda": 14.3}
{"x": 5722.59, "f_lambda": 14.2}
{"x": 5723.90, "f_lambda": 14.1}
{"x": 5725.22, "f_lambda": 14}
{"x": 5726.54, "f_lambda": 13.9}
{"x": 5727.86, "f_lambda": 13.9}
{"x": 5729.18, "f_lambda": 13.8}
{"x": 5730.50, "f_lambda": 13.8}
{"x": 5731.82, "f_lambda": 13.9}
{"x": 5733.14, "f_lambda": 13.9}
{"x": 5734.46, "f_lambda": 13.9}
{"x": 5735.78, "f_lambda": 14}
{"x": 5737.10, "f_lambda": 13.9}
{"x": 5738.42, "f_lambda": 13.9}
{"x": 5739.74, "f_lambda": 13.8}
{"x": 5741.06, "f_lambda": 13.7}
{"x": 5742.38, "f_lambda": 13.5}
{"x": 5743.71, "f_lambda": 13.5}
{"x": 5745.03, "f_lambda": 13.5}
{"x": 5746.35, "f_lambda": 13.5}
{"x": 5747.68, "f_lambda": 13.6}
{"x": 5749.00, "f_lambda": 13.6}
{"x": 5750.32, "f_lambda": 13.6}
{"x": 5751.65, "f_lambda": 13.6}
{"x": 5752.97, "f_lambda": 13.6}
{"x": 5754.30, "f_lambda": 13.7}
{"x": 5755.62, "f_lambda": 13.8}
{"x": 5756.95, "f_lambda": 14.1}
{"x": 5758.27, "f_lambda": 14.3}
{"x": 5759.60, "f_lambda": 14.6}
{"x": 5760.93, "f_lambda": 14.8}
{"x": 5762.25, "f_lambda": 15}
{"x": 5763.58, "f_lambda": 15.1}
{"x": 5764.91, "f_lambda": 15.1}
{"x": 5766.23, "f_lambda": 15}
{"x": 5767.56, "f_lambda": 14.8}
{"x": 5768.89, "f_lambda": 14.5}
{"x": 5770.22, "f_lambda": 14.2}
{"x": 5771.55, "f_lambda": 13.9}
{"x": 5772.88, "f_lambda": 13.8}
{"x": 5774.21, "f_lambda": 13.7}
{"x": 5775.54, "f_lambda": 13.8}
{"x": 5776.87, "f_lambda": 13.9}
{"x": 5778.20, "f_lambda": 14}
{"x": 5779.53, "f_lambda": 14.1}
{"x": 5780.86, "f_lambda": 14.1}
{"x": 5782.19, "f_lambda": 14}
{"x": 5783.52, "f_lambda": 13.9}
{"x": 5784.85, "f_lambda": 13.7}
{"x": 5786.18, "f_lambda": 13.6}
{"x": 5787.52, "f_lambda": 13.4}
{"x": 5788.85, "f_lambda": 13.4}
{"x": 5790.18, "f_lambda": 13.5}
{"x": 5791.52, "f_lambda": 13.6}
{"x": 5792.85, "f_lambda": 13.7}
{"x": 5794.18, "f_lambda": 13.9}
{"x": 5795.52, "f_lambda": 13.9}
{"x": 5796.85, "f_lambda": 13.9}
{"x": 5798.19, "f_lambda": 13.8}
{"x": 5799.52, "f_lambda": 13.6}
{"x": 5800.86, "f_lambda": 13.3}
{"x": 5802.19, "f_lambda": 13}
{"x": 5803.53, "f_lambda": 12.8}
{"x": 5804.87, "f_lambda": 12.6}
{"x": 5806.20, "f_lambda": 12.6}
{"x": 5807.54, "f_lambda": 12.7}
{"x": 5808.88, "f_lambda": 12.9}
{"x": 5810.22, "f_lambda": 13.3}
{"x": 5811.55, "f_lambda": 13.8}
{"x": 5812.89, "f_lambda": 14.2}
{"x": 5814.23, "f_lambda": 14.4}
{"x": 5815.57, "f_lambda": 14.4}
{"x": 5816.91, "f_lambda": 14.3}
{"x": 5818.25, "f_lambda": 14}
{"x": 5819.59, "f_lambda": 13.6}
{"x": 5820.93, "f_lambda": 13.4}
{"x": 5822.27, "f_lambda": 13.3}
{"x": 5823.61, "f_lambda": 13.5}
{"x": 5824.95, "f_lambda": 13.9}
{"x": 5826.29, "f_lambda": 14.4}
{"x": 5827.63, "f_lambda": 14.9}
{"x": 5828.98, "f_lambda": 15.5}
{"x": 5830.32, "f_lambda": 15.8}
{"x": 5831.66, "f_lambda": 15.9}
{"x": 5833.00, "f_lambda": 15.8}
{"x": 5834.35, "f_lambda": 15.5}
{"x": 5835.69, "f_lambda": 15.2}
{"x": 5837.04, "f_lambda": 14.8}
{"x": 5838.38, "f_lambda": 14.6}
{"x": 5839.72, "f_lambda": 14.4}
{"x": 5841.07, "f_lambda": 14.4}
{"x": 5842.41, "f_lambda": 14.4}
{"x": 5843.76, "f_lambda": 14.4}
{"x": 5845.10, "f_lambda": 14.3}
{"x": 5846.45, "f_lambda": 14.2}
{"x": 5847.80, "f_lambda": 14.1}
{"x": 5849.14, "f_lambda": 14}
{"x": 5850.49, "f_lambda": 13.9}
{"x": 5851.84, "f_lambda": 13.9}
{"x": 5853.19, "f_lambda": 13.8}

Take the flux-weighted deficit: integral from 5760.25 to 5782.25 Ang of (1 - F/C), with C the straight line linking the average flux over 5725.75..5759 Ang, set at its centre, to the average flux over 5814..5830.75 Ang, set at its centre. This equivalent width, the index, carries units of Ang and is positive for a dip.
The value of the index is -0.6 Ang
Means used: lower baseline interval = 13.8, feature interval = 14.3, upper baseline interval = 14.2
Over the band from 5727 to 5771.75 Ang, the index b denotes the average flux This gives 14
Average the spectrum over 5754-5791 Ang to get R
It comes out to 14.1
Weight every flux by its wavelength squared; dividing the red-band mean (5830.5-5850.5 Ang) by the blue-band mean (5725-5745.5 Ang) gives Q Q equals 1.11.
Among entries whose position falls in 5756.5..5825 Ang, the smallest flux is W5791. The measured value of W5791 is 12.6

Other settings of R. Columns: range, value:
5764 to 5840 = 14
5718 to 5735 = 14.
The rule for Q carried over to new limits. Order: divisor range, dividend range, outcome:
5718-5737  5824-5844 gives 1.10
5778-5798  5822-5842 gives 1.09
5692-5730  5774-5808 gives 1.02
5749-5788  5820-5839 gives 1.07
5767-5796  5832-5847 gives 1.08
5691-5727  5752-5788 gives 1.06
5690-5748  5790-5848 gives 1.06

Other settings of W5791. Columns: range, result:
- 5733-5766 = 13.5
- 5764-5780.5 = 13.7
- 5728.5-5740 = 13.8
